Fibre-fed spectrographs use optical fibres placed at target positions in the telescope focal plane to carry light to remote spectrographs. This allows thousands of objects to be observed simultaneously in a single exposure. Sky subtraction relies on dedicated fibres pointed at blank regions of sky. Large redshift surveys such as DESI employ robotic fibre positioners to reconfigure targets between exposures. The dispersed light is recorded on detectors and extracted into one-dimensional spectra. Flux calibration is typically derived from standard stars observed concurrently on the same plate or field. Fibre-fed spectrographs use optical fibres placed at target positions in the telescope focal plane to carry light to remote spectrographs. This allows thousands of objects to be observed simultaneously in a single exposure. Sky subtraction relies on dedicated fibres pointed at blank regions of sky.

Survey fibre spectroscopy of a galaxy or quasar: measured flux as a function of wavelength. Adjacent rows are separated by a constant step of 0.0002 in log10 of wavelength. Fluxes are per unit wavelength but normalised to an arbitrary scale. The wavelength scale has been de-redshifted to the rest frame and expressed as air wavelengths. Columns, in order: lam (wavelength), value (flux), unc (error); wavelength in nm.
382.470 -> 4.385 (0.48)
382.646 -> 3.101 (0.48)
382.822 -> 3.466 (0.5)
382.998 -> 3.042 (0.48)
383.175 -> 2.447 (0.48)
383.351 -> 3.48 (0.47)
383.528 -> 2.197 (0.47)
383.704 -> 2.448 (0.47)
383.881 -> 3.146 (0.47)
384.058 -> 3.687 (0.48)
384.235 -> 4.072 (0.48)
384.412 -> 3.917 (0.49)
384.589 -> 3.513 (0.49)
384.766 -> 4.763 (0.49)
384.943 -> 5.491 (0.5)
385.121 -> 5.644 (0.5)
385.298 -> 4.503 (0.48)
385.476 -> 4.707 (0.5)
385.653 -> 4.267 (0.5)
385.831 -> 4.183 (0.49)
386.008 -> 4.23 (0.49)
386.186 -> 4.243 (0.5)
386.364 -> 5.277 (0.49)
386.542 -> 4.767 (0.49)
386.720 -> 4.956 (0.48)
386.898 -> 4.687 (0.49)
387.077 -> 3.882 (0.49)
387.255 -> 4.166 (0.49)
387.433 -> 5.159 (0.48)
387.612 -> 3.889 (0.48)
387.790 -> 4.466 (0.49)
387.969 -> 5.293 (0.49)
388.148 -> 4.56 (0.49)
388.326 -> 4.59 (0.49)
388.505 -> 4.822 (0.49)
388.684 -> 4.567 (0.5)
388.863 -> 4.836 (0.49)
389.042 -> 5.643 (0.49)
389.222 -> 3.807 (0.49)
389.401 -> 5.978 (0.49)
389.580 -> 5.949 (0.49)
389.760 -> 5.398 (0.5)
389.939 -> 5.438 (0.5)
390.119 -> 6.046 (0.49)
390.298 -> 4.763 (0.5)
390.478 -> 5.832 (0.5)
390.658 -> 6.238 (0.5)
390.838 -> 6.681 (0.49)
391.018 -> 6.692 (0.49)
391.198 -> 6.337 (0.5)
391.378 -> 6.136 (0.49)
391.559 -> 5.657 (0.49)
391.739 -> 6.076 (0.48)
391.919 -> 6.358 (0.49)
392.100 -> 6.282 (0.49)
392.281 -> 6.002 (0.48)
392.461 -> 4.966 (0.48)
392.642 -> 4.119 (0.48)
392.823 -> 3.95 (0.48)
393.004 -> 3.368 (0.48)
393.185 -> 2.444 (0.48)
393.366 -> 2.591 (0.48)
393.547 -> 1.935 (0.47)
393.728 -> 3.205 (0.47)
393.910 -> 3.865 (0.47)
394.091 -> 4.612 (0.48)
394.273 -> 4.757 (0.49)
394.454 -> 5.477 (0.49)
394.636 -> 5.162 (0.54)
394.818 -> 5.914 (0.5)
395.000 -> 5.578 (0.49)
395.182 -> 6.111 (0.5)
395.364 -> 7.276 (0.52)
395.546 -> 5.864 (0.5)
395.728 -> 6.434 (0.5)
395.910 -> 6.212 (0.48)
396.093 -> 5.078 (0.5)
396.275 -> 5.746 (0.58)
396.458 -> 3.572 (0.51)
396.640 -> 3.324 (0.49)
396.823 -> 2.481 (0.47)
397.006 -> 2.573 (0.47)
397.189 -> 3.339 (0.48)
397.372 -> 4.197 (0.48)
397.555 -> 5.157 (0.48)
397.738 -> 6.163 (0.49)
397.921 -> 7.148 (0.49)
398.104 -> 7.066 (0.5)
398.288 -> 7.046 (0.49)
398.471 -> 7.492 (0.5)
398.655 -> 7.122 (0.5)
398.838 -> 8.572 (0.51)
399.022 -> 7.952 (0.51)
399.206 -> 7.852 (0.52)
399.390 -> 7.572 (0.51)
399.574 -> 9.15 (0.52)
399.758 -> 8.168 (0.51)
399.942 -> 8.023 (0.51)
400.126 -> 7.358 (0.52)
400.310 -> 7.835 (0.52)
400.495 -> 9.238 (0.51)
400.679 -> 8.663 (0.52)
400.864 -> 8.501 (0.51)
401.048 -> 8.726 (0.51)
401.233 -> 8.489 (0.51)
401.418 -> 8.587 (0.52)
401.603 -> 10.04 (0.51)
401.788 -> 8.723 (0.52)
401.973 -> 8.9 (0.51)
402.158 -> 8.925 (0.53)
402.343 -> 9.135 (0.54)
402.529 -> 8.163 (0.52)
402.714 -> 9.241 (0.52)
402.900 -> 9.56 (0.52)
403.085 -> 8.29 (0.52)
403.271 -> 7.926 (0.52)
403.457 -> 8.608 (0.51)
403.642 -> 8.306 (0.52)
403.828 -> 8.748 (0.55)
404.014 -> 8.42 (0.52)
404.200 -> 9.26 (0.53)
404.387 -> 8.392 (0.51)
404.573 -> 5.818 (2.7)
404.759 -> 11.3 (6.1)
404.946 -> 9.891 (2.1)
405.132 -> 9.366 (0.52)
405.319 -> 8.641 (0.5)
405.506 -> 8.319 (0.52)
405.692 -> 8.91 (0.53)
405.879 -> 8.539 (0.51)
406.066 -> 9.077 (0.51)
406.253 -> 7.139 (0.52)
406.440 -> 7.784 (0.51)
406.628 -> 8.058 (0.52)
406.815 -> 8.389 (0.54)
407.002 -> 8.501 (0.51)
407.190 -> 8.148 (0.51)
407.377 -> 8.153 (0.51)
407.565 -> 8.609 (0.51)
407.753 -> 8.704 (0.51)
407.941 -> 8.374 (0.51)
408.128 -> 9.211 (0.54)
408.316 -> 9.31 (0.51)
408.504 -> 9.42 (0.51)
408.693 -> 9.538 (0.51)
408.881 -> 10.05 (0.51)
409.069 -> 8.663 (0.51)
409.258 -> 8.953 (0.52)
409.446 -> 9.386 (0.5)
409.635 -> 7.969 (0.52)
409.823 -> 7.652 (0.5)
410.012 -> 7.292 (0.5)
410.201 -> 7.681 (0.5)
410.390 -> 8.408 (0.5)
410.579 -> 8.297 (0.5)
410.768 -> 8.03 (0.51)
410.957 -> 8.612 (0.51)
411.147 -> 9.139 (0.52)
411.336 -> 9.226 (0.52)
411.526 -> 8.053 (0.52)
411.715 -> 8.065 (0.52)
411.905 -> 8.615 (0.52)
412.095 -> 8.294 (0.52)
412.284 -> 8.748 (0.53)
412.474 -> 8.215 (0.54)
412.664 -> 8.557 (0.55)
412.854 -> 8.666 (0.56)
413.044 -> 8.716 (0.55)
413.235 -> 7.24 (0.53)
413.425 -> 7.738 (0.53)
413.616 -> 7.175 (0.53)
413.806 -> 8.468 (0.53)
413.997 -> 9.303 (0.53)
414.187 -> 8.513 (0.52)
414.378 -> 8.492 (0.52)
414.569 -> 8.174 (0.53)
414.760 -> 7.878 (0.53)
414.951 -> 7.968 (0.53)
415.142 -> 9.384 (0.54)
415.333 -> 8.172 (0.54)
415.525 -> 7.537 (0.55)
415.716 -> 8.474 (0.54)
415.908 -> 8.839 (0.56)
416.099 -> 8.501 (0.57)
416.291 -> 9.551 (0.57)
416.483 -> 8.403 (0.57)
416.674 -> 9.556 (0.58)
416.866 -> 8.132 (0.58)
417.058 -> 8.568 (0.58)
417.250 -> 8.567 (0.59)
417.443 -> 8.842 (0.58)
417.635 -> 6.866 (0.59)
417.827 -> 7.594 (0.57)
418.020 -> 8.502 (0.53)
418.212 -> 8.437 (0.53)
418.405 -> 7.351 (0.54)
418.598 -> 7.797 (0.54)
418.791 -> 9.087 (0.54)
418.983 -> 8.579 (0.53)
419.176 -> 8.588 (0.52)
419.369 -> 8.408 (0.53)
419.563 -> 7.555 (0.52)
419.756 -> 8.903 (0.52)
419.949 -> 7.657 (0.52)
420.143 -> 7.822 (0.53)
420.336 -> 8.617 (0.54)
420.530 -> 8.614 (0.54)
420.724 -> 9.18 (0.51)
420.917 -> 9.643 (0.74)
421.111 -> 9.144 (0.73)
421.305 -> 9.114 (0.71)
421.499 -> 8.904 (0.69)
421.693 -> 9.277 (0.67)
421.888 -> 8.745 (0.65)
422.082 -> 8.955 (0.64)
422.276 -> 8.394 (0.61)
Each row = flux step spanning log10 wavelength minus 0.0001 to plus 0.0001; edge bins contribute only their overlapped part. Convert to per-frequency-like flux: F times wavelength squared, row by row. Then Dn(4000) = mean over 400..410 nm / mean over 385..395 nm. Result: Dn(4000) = 1.90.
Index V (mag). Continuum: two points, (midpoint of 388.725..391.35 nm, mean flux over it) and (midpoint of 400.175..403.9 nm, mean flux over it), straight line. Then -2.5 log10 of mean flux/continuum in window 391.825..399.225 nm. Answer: 0.337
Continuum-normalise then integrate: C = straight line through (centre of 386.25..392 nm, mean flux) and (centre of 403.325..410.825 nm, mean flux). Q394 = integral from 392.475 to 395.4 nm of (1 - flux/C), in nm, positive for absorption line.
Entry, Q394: 0.87 nm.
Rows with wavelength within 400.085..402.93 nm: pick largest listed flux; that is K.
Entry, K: 10.04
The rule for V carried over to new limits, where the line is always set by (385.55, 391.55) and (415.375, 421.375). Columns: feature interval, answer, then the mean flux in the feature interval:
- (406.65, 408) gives -0.16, 8.39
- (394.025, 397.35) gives 0.19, 4.96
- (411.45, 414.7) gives -0.06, 8.29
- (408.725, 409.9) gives -0.19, 8.84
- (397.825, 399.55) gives -0.21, 7.6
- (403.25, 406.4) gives -0.24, 8.63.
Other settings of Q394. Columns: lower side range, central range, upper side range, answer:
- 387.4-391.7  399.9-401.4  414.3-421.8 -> -0.407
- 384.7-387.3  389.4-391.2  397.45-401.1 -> -0.085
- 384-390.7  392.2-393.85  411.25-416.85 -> 0.576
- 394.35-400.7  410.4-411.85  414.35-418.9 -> -0.134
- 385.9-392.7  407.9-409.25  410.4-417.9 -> -0.273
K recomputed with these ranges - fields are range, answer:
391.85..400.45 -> 9.15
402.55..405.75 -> 11.3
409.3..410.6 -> 9.386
